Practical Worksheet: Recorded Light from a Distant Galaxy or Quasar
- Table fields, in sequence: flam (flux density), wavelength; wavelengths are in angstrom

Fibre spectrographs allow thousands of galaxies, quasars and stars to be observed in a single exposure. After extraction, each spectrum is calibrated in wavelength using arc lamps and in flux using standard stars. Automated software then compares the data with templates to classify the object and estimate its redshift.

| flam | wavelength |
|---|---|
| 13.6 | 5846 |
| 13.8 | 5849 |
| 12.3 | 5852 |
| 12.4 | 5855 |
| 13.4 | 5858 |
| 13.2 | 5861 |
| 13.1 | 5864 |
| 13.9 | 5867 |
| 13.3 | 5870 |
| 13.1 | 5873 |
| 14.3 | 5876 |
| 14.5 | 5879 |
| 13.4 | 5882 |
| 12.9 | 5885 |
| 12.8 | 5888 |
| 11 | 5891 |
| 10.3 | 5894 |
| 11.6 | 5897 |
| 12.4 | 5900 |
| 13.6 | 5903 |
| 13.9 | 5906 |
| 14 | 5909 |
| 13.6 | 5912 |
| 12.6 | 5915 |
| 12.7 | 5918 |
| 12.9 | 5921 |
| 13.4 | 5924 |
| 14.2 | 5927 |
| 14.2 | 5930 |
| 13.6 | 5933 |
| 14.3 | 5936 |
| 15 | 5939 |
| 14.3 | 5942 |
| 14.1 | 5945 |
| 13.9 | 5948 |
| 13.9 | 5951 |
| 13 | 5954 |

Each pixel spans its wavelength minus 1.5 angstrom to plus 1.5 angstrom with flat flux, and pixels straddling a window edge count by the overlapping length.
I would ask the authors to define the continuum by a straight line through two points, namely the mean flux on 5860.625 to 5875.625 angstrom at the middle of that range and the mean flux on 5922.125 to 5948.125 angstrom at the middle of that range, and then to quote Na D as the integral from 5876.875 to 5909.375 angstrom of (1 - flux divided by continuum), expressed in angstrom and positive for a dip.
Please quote 2.2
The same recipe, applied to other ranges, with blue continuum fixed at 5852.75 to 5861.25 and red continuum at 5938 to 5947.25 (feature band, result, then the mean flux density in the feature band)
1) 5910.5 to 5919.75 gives 0.6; 13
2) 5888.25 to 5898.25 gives 1.7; 11.2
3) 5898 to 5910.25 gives 0.3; 13.4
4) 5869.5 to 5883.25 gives -0.5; 13.8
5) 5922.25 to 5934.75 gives 0.3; 13.8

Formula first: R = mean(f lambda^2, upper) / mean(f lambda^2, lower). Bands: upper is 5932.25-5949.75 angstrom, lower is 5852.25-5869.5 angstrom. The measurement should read 1.11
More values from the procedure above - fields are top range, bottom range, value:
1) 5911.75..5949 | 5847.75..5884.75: 1.05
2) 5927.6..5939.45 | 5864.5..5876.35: 1.07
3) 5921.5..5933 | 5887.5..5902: 1.20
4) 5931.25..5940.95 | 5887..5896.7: 1.28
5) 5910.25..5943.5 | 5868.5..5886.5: 1.03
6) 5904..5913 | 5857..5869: 1.05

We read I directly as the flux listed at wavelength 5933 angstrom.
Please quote 13.6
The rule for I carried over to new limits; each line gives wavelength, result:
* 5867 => 13.9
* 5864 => 13.1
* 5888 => 12.8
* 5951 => 13.9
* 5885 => 12.9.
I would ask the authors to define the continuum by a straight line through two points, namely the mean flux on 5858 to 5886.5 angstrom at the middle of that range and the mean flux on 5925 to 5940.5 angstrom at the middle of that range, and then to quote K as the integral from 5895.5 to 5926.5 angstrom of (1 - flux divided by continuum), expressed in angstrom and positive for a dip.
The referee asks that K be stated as 1.9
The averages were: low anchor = 13.5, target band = 13.1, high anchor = 14.2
